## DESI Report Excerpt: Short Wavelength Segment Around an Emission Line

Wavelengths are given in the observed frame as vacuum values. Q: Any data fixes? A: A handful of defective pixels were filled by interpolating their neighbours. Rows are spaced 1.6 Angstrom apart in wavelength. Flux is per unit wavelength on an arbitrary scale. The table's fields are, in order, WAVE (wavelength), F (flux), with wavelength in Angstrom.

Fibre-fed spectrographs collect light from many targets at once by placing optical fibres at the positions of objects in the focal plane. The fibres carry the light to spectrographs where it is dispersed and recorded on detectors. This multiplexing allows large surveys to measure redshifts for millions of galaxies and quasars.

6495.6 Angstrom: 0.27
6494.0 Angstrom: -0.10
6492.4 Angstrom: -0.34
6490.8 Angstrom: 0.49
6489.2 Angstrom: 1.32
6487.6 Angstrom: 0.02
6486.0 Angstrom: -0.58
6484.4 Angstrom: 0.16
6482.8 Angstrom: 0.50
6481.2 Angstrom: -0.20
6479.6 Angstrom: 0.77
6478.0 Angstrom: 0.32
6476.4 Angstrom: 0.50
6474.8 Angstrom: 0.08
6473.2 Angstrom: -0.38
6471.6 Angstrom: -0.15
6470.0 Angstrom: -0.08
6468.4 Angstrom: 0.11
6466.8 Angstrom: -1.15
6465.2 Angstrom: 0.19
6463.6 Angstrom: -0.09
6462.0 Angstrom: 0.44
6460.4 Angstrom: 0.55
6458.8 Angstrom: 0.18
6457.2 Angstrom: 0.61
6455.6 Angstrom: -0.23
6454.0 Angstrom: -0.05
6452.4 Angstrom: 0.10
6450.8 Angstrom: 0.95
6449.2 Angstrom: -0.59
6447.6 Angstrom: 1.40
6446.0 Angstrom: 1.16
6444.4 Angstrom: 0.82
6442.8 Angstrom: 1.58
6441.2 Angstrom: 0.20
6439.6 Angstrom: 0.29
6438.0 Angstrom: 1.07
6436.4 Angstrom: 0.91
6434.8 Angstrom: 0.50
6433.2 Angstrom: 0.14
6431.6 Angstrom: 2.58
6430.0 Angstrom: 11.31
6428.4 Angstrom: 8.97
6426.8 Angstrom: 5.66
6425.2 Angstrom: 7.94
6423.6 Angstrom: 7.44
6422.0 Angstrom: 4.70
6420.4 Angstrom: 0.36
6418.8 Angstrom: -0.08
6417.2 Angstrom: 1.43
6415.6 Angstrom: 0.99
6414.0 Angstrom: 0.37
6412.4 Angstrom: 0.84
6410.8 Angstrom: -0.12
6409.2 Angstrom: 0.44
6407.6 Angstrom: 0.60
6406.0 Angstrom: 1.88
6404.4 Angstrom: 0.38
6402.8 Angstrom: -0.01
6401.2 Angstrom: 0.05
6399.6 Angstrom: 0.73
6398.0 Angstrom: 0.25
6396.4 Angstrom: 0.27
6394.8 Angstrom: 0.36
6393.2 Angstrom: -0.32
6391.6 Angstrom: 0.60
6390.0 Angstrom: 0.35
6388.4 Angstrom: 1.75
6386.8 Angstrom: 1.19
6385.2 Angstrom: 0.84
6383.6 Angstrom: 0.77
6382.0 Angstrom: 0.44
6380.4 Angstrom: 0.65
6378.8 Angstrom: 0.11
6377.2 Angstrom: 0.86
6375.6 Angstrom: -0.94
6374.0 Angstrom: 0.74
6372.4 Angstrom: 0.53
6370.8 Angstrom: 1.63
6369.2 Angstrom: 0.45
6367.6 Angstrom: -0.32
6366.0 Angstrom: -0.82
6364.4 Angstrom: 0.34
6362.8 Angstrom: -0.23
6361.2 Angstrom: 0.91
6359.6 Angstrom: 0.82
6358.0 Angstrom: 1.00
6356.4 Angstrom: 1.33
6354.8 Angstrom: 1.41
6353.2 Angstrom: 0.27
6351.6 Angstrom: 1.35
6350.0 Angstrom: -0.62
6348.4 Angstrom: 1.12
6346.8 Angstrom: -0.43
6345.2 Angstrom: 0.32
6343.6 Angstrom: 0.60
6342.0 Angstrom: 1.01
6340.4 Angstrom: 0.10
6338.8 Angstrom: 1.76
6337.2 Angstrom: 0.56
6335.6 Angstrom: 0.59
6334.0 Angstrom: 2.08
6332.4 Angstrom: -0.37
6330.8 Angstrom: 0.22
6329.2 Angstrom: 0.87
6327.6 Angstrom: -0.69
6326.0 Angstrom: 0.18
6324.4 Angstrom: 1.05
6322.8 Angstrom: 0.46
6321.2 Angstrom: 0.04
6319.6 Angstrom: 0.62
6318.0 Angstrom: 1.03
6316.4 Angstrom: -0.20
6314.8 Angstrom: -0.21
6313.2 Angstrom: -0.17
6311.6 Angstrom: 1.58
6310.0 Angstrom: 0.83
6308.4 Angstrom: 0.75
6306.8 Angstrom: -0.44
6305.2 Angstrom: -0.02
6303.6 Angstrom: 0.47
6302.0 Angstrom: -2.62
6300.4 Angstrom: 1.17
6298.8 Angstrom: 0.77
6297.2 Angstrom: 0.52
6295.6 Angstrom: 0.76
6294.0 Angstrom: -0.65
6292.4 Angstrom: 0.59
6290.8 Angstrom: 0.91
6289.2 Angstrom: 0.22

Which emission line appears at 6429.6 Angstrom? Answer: [O II]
